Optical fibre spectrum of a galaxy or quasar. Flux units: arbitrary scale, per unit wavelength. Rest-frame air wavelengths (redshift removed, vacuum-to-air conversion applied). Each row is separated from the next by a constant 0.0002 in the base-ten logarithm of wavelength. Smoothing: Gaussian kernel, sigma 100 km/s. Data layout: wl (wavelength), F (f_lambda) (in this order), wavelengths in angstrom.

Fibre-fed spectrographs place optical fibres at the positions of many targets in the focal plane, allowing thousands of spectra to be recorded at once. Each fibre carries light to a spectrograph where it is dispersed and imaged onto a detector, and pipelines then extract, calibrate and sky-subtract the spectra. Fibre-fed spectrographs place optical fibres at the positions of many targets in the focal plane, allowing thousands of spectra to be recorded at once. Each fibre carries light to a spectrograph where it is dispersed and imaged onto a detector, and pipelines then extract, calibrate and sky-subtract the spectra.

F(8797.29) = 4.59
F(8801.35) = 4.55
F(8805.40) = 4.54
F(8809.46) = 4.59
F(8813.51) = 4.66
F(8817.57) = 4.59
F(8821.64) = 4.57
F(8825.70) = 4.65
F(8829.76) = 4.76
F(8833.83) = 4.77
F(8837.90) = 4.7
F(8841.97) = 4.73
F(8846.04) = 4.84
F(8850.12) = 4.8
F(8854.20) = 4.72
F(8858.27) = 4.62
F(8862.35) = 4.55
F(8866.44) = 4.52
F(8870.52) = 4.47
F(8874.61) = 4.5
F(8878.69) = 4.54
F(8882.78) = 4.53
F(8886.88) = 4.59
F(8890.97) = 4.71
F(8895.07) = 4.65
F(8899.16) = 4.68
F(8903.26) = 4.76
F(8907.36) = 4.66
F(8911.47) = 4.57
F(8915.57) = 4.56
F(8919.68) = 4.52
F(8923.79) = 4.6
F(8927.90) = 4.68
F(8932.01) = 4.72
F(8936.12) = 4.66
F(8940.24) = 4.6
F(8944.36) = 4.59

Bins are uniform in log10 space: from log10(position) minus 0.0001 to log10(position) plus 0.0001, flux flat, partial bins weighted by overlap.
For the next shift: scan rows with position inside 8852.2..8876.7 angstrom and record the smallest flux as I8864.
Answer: 4.47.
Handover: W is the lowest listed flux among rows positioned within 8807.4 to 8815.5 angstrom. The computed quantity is 4.59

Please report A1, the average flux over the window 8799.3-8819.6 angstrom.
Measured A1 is 4.59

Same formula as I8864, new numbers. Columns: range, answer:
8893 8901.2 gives 4.65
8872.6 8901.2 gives 4.5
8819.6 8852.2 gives 4.57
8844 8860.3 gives 4.62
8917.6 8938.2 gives 4.52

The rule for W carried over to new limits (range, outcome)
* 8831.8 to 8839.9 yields 4.7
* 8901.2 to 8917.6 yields 4.56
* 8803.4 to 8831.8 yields 4.54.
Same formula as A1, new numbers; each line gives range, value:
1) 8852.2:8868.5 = 4.6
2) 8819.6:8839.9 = 4.69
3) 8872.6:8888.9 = 4.54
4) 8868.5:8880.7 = 4.5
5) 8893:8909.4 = 4.69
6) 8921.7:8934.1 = 4.67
